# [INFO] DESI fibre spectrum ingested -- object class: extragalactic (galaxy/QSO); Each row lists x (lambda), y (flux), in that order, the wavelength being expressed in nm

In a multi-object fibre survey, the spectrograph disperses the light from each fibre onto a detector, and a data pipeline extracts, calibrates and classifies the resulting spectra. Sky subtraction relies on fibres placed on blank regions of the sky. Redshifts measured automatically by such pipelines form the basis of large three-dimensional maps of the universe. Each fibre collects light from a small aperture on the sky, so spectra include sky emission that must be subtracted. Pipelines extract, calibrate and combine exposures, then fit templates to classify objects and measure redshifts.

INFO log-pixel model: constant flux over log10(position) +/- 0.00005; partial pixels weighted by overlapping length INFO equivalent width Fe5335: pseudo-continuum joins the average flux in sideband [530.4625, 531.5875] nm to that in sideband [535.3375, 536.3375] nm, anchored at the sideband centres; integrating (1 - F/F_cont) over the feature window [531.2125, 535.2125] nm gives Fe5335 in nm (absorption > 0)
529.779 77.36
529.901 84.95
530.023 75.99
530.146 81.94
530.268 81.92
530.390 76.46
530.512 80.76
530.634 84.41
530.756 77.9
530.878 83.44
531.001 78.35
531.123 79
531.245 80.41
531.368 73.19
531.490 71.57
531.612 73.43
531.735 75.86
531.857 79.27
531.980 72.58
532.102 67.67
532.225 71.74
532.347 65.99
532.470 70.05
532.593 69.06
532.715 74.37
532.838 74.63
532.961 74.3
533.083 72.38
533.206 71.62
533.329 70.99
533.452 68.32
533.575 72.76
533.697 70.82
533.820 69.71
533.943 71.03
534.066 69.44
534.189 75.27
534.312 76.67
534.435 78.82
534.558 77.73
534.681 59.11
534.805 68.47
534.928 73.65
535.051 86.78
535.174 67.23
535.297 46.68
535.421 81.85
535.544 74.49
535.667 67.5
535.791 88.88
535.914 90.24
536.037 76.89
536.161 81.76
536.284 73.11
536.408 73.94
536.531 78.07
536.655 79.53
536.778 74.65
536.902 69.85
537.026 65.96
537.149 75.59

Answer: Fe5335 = 0.311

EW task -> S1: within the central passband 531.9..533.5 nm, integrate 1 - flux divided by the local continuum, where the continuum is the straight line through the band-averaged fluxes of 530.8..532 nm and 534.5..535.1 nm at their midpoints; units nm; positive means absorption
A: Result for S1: 0.09 nm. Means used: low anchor 76.8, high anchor 72.8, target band 71.1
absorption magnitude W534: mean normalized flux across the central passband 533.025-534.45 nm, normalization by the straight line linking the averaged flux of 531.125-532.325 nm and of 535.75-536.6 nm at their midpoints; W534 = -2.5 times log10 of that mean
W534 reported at 0.07 mag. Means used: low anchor 74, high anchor 80.2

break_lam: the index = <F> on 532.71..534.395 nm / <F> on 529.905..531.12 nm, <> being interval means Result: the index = 0.90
